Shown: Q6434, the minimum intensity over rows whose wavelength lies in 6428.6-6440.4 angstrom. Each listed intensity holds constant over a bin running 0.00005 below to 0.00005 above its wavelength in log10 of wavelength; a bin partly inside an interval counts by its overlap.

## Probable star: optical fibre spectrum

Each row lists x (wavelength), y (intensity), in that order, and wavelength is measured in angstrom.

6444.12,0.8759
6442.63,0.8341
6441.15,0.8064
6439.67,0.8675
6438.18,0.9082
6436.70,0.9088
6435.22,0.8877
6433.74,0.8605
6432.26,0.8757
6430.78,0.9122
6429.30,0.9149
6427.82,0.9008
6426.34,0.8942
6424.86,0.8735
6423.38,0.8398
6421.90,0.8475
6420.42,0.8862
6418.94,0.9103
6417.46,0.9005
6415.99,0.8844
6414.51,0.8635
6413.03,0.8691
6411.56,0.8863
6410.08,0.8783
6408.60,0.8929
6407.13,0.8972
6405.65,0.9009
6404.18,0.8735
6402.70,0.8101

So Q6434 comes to 0.8605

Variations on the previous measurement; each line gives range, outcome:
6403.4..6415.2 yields 0.8635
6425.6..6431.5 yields 0.8942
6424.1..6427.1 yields 0.8735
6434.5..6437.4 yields 0.8877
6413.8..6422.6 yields 0.8475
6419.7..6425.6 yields 0.8398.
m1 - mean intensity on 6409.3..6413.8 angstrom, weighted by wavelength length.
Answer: 0.877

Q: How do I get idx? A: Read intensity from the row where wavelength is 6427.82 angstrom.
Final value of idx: 0.9008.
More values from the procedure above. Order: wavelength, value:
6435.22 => 0.8877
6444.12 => 0.8759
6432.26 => 0.8757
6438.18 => 0.9082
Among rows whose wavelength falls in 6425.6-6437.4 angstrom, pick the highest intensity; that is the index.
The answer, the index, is 0.9149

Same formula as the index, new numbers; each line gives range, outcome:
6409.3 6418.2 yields 0.9005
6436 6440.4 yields 0.9088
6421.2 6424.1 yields 0.8475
